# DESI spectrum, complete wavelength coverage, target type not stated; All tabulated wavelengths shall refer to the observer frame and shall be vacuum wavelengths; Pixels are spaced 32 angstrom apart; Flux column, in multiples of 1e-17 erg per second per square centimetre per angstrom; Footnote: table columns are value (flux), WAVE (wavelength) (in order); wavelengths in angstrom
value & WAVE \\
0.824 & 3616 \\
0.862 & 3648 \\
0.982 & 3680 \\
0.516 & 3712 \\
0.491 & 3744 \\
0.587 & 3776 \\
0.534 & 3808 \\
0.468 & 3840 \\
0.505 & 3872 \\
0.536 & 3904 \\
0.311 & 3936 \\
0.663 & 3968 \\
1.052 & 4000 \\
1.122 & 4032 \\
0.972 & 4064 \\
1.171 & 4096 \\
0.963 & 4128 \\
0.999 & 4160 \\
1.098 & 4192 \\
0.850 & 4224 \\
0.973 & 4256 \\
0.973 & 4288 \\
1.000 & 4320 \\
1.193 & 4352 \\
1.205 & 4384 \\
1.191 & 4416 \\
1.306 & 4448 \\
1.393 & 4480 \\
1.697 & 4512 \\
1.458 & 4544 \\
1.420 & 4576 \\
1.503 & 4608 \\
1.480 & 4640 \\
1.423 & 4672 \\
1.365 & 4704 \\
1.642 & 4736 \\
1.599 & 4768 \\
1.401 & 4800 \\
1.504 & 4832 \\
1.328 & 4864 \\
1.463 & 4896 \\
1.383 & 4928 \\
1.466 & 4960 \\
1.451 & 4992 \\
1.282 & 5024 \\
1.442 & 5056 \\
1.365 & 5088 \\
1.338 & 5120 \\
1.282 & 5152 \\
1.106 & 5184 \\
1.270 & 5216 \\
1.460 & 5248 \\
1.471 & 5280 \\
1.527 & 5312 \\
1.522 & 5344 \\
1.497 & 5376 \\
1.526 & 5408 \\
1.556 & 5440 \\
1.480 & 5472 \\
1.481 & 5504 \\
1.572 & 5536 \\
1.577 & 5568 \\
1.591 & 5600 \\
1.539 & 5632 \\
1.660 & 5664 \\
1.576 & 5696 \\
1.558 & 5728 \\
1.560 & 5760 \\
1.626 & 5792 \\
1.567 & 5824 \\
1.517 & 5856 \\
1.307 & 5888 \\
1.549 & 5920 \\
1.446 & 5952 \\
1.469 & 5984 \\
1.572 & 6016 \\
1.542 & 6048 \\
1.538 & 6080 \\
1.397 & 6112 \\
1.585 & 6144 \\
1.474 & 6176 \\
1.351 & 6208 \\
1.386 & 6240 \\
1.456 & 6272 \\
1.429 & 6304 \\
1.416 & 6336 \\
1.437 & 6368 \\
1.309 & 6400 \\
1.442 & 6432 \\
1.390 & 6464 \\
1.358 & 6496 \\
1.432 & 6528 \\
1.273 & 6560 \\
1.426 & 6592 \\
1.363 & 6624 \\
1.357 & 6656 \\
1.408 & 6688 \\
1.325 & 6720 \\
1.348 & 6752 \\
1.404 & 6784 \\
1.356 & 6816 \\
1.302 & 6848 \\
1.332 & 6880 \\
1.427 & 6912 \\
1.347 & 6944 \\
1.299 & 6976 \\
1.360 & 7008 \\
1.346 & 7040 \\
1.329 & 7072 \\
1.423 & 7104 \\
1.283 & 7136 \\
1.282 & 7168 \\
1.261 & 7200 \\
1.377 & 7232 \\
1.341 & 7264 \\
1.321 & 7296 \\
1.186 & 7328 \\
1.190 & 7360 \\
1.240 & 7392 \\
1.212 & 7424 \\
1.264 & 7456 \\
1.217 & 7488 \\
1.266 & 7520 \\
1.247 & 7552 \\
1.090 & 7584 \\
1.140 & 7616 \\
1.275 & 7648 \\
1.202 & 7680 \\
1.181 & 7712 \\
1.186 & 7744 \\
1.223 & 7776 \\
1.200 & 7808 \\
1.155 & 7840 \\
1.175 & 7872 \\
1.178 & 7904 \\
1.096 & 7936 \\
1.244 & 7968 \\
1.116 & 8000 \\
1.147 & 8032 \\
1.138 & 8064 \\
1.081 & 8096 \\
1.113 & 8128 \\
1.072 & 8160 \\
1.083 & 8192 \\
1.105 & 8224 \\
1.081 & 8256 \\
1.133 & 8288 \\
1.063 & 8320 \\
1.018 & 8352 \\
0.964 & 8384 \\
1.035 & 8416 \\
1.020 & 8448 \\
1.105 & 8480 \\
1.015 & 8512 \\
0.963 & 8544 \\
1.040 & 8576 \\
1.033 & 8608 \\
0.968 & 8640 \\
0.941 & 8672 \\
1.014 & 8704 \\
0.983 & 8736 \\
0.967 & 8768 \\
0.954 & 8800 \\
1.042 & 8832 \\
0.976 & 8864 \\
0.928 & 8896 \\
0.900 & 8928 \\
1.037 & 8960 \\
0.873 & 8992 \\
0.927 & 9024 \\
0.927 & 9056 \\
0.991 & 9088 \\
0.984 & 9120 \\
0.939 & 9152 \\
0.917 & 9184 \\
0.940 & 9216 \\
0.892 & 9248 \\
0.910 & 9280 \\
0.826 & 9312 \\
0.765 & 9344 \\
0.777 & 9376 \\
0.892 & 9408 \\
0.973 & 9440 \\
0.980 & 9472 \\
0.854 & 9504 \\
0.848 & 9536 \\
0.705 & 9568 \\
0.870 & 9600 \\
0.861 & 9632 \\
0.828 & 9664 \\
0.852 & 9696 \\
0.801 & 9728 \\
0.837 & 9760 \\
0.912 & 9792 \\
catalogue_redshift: 0.000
